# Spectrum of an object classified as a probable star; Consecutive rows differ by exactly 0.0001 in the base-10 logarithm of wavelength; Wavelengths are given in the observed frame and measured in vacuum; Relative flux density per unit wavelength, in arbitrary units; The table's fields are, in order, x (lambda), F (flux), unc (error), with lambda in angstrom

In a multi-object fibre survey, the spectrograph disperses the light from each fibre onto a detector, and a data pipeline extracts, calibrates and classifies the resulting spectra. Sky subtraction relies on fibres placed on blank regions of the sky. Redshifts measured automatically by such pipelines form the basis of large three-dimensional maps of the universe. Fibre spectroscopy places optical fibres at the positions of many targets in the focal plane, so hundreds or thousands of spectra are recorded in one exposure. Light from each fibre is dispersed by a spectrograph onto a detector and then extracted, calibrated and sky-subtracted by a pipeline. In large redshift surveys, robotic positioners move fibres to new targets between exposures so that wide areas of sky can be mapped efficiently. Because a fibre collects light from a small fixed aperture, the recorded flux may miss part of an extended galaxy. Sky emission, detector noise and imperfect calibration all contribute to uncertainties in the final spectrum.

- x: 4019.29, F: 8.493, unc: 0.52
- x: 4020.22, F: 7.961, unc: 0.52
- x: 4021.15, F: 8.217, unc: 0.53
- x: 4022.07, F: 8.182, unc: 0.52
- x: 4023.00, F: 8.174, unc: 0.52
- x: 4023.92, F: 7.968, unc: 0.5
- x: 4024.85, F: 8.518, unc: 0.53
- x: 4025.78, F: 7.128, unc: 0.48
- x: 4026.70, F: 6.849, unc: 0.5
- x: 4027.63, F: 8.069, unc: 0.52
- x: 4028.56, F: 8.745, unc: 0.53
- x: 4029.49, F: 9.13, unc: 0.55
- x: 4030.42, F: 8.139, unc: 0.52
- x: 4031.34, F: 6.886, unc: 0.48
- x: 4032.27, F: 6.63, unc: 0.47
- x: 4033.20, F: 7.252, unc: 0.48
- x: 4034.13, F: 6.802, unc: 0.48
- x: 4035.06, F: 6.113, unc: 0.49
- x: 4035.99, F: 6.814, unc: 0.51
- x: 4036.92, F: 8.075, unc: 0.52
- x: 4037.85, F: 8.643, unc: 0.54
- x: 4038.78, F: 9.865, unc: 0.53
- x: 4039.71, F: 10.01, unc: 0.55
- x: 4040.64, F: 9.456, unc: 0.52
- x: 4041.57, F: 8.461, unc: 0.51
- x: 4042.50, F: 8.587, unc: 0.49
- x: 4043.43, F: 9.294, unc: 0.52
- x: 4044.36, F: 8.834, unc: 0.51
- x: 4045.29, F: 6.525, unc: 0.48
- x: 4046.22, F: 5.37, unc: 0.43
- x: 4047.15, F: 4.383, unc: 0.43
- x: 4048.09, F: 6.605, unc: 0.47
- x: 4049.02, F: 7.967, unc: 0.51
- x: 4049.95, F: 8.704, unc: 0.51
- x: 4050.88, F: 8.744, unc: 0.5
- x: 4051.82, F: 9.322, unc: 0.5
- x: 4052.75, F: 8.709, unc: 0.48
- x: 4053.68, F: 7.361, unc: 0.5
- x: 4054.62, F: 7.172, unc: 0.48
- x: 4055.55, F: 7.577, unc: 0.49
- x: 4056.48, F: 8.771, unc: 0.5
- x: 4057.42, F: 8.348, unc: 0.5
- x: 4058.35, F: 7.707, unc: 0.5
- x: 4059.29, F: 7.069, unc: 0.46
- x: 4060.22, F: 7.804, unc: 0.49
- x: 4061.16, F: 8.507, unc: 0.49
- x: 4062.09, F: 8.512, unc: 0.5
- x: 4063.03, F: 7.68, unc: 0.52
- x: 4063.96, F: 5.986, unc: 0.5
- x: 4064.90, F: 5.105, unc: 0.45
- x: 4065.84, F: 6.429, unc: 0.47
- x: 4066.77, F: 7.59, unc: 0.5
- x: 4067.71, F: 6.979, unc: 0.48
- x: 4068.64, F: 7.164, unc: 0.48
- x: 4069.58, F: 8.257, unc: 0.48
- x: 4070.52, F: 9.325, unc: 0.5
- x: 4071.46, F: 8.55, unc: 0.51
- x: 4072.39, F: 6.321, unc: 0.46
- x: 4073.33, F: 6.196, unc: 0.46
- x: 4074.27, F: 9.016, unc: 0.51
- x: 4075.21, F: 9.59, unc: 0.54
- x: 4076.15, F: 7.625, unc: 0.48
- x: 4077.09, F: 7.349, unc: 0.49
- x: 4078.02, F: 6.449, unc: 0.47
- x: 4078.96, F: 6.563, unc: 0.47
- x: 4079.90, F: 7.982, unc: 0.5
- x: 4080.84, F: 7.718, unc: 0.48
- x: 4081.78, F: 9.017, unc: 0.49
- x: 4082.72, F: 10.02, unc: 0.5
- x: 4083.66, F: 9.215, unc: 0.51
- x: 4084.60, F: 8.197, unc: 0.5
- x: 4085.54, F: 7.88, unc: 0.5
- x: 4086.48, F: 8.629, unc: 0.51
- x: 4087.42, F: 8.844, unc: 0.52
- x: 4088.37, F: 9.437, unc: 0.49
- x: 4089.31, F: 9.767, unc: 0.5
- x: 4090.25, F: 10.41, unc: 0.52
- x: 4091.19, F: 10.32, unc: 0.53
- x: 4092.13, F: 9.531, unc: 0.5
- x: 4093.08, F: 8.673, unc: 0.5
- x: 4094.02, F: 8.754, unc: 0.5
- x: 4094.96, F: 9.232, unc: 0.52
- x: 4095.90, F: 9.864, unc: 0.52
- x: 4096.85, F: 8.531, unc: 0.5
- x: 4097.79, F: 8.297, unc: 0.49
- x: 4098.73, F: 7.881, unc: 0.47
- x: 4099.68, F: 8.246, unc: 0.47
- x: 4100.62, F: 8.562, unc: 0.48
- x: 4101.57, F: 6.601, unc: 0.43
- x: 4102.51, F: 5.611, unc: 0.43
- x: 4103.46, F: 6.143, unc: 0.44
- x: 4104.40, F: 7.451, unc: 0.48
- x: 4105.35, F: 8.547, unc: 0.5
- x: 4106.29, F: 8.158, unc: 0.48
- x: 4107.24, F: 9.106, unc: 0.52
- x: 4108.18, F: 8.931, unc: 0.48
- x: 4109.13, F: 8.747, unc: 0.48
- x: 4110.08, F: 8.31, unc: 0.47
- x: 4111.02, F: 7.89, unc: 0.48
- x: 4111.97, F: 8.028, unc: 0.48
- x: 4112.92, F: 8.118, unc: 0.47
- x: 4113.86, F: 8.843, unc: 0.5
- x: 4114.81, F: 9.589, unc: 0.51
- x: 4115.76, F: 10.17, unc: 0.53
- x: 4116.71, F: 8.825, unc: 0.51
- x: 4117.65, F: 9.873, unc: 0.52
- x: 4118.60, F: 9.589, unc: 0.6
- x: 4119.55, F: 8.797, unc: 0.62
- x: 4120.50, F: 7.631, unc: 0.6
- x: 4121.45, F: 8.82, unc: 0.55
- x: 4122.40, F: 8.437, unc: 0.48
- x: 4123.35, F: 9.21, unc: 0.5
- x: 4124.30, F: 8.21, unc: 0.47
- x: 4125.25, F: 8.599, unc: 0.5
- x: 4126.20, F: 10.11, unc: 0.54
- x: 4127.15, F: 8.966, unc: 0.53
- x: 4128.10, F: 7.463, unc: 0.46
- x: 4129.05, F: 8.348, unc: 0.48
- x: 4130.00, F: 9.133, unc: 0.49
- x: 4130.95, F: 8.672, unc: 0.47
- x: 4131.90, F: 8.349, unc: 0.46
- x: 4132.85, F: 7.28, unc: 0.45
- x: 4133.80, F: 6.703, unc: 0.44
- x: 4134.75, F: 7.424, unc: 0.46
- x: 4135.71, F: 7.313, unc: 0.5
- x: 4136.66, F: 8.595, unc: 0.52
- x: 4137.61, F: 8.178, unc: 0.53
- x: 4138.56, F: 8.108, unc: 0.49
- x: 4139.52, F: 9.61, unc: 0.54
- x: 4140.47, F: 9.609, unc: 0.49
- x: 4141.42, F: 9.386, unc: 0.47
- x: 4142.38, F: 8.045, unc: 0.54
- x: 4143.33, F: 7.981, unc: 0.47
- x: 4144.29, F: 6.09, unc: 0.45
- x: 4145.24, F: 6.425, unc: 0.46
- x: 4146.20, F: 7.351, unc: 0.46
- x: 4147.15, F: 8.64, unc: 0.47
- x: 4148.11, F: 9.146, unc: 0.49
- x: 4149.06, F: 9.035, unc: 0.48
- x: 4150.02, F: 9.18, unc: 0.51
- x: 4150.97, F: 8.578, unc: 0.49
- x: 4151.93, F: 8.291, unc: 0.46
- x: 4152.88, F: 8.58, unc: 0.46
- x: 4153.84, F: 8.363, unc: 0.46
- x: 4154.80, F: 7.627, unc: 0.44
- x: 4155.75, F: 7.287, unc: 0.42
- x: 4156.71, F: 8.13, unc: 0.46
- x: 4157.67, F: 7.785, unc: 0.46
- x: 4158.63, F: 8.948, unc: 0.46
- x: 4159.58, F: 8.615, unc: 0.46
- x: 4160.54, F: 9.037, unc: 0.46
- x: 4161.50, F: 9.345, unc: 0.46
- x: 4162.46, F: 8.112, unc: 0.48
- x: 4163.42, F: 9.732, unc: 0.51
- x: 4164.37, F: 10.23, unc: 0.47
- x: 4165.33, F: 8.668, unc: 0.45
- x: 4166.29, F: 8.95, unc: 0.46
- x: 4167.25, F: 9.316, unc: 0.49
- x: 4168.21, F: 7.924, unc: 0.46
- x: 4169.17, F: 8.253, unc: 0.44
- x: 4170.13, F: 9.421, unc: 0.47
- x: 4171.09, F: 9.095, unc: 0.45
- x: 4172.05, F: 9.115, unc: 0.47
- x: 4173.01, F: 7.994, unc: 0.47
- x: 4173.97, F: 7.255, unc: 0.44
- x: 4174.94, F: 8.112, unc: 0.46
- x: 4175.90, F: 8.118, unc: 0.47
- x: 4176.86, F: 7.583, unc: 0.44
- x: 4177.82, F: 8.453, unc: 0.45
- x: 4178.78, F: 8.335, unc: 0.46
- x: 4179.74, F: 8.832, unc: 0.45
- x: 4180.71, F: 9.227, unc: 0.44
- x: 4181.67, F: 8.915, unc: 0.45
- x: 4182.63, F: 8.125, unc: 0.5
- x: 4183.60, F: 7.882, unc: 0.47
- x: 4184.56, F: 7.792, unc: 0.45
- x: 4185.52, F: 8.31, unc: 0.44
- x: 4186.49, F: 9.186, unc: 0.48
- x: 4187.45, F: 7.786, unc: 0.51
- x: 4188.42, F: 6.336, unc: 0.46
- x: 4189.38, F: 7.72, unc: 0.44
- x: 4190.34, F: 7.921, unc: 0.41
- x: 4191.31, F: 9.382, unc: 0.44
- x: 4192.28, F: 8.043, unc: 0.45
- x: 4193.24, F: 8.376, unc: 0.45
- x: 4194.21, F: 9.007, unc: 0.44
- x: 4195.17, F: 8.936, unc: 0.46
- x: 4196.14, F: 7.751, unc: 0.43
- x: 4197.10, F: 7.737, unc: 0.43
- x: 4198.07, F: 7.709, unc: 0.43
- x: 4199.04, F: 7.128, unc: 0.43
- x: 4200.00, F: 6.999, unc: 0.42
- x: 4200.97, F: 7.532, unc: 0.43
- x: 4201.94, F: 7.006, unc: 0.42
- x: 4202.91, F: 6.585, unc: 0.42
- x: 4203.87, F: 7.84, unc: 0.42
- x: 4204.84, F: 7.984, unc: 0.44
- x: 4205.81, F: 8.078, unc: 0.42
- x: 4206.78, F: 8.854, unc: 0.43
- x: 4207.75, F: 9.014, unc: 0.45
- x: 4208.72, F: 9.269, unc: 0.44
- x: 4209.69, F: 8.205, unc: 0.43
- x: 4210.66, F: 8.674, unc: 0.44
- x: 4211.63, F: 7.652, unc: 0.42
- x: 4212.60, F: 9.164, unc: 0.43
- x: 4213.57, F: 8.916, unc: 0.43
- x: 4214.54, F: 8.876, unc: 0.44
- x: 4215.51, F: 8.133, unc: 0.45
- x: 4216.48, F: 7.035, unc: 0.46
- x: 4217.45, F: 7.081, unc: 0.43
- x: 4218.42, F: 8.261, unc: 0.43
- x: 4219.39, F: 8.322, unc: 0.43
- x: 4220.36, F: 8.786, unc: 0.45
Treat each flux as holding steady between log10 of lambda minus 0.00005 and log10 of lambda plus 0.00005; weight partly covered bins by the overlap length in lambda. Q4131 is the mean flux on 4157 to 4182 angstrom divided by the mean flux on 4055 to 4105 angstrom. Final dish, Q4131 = 1.07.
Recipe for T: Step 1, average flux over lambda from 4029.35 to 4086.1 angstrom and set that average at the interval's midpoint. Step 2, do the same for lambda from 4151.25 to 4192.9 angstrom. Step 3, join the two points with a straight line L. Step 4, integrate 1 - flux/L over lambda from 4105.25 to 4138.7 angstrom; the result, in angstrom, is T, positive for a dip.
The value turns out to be -1.6 angstrom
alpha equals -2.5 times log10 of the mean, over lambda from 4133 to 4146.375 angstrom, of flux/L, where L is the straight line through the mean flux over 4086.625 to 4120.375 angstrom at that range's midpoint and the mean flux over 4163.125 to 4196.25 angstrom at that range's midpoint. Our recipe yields 0.087 mag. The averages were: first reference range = 8.66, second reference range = 8.46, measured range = 7.91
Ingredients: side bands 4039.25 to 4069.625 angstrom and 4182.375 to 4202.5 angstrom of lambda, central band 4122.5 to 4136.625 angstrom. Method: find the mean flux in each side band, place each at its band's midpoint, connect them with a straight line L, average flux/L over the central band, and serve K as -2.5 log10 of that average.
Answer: -0.06 mag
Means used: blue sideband 7.72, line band 8.29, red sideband 7.93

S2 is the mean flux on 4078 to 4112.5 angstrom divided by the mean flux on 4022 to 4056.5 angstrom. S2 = 1.1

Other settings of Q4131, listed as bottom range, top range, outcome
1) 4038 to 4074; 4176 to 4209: 1.04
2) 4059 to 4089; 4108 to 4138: 1.09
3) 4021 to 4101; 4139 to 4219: 1.03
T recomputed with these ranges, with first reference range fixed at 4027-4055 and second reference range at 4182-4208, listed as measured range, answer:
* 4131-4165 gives -1.7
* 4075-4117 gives -3.0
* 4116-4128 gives -1.5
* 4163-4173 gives -1.3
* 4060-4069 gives 0.8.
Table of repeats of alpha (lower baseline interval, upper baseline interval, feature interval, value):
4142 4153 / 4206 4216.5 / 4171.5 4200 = 0.03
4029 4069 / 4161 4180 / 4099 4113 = 0.04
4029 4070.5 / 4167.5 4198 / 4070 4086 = -0.03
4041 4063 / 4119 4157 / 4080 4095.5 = -0.13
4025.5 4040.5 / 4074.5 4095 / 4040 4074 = 0.08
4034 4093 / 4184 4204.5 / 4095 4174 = -0.07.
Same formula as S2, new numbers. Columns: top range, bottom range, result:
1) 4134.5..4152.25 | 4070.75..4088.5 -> 1.02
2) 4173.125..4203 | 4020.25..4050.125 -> 1.03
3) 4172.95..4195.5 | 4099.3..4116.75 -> 1.01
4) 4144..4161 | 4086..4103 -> 0.94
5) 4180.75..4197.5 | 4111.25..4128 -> 0.93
